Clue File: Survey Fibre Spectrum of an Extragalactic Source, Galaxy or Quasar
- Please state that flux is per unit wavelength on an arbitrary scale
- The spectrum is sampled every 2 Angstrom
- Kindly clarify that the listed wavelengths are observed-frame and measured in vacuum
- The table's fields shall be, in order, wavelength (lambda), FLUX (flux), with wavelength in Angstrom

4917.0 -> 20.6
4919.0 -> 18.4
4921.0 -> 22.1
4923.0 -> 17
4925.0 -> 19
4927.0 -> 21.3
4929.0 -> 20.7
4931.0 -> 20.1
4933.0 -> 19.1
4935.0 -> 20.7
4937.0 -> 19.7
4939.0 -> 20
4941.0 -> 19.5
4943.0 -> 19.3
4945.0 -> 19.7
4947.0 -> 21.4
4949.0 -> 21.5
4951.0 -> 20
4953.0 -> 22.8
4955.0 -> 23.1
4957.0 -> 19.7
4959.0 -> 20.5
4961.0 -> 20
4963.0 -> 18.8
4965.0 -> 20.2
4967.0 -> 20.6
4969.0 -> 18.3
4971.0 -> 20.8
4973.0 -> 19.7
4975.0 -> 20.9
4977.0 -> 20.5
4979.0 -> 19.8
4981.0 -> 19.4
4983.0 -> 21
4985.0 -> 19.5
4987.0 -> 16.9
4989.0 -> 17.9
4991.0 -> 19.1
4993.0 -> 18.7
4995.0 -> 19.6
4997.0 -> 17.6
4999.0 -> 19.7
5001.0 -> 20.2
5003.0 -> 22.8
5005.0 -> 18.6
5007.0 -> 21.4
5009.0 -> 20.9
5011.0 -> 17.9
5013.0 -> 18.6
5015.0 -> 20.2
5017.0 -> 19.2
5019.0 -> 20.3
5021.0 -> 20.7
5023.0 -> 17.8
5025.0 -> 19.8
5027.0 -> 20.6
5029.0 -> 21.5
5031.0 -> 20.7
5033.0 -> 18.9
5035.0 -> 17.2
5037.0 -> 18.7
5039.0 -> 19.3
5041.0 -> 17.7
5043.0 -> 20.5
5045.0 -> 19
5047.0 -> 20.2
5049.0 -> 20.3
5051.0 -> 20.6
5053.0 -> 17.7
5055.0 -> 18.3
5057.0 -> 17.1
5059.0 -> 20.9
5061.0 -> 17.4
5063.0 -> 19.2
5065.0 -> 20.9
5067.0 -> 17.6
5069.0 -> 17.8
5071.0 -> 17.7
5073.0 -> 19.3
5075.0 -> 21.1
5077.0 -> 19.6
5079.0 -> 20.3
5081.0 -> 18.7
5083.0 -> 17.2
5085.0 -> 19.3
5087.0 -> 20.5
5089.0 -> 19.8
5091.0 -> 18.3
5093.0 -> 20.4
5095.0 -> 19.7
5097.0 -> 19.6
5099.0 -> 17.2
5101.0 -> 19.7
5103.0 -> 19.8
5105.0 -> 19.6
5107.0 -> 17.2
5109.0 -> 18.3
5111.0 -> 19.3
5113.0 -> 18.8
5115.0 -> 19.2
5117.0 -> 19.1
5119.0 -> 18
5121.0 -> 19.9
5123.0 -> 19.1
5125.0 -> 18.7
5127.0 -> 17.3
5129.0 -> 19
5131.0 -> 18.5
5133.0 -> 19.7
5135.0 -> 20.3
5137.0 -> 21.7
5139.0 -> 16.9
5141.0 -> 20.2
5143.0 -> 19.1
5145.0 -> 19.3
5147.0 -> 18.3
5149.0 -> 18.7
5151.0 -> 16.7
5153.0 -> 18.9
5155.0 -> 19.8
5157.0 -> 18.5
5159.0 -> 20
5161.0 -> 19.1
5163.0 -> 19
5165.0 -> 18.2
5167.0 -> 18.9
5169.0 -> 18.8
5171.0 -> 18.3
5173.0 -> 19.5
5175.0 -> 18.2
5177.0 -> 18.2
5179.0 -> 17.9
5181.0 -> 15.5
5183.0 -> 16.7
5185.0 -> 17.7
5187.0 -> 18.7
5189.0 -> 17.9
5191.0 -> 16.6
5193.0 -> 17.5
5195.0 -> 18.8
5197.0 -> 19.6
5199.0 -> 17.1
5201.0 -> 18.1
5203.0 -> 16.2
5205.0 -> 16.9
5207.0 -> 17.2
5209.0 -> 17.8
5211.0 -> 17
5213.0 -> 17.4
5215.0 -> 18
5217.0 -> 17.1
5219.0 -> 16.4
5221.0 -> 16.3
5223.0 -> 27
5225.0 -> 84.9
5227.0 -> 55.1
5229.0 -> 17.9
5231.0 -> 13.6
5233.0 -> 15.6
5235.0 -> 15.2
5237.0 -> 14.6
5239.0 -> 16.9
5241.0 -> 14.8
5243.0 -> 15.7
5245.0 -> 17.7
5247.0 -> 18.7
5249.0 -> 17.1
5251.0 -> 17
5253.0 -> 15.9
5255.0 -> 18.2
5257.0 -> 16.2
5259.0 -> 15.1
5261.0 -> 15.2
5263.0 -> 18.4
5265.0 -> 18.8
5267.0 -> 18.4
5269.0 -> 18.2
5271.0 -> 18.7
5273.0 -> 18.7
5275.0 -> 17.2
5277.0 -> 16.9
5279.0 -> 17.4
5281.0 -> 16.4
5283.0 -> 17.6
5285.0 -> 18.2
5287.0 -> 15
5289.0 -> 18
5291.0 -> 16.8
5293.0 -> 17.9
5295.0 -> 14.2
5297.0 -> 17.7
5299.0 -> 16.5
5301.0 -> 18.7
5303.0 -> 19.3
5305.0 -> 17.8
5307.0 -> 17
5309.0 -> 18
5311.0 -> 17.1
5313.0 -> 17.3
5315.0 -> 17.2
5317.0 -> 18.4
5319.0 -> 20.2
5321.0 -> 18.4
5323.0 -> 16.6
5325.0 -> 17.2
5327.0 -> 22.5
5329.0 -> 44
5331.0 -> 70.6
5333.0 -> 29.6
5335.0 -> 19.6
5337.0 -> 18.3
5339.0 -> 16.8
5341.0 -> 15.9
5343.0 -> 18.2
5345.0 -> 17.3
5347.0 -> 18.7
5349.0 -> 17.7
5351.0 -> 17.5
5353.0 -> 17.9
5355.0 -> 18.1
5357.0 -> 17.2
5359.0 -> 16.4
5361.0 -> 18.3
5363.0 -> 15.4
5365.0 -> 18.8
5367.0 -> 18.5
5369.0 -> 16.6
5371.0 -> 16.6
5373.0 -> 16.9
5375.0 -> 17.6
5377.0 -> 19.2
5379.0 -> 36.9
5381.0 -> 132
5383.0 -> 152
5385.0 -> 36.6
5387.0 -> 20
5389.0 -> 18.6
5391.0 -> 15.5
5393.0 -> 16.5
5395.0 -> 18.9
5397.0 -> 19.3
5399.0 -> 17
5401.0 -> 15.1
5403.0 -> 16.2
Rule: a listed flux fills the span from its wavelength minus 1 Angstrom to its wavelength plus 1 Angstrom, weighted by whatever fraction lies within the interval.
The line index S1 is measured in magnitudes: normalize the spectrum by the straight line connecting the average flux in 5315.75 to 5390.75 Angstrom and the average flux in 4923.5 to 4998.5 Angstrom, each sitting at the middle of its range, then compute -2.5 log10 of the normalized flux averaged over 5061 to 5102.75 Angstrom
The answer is 0.17 mag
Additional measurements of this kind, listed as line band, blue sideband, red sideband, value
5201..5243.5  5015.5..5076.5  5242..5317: -0.23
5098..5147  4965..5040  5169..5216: -0.03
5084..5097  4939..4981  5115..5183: -0.02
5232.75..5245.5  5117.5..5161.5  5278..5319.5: 0.15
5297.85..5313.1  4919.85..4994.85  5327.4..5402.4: 0.44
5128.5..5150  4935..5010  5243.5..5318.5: -0.04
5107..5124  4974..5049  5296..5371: 0.05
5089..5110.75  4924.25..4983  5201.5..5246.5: 0.11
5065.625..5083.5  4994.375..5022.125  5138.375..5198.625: 0.02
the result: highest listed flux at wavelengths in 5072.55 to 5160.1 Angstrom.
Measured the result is 21.7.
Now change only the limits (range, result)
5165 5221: 19.6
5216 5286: 84.9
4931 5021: 23.1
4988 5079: 22.8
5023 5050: 21.5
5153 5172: 20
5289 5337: 70.6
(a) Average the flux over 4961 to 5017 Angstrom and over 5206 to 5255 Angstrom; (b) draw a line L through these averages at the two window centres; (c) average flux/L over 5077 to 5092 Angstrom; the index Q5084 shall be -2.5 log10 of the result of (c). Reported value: 0.06 mag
